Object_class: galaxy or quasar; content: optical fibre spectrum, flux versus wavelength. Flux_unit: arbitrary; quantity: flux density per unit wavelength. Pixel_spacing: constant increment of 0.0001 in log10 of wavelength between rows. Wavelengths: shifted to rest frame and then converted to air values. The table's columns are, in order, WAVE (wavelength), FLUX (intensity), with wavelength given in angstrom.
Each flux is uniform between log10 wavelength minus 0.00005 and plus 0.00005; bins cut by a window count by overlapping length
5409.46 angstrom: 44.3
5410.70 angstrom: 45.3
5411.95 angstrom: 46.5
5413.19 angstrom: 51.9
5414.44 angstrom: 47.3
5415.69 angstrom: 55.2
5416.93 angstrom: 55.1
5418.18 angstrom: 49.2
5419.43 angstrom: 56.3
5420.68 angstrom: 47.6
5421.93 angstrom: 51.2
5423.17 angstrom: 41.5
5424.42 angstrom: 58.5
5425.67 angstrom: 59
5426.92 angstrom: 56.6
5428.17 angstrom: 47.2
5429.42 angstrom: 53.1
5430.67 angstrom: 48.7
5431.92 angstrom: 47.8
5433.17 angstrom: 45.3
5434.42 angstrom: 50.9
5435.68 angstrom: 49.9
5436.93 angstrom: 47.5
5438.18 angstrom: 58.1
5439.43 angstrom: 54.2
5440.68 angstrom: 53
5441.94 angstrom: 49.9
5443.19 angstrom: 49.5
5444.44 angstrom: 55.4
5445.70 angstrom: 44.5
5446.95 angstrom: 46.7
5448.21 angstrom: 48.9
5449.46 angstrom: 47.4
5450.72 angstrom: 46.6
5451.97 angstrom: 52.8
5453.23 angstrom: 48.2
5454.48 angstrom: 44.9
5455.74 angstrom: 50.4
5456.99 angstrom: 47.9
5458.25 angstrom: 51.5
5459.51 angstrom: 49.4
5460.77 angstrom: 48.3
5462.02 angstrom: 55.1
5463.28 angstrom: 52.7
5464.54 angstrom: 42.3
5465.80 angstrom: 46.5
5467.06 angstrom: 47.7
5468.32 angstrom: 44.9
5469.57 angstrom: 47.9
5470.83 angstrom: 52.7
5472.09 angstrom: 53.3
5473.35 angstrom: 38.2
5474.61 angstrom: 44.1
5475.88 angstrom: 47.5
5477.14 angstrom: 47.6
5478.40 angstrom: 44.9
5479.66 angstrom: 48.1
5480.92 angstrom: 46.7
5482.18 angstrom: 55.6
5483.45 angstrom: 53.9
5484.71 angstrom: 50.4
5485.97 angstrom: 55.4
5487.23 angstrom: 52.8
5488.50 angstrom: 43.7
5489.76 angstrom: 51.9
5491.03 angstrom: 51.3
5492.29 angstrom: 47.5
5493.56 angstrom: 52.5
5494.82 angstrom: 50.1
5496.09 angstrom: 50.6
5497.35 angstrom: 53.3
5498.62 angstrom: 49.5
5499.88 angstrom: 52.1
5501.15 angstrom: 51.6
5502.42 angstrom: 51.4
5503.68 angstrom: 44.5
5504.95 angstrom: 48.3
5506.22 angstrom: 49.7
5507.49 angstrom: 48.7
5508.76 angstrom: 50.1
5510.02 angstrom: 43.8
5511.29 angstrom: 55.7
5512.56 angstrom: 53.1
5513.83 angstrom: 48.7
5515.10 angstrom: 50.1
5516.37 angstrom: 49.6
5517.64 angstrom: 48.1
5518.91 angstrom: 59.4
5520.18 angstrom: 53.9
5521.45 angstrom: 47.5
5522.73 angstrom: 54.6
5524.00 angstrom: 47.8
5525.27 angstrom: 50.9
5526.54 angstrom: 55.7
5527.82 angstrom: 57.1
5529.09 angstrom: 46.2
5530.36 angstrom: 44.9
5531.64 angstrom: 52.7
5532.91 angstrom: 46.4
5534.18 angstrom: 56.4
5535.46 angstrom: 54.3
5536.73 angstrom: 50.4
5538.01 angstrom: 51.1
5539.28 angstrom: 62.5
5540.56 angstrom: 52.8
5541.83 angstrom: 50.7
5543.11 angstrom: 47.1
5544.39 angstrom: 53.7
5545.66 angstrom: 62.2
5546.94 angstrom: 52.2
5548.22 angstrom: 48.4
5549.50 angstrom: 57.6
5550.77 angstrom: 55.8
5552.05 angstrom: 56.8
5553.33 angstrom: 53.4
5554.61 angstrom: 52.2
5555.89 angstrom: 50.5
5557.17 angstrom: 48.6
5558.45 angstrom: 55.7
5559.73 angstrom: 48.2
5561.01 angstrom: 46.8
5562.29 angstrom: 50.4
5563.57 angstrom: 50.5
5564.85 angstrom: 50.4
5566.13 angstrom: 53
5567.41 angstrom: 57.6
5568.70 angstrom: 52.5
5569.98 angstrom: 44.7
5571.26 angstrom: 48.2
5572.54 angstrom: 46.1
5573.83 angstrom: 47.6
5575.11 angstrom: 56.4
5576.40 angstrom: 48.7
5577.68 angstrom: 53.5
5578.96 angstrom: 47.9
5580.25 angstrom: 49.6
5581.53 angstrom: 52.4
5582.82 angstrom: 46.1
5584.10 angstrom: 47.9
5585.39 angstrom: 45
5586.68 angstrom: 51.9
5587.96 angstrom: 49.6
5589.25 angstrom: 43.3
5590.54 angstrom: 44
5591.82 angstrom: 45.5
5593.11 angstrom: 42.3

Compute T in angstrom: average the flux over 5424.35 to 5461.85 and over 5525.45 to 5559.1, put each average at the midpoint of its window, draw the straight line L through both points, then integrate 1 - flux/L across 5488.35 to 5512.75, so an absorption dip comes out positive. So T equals 0.83 angstrom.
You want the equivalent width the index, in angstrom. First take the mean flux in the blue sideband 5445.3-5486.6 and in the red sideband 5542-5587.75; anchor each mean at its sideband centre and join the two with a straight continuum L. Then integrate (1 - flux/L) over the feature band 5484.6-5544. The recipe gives -1.4 angstrom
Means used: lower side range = 48.6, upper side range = 51.1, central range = 51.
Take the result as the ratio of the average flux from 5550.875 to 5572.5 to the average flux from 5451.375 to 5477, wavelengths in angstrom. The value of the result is 1.06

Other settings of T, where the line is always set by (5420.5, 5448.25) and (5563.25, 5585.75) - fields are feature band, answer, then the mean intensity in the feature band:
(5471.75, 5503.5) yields 0.49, 49.7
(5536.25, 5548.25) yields -0.78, 53.4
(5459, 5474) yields 0.69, 48.3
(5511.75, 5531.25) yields -0.38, 51.2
